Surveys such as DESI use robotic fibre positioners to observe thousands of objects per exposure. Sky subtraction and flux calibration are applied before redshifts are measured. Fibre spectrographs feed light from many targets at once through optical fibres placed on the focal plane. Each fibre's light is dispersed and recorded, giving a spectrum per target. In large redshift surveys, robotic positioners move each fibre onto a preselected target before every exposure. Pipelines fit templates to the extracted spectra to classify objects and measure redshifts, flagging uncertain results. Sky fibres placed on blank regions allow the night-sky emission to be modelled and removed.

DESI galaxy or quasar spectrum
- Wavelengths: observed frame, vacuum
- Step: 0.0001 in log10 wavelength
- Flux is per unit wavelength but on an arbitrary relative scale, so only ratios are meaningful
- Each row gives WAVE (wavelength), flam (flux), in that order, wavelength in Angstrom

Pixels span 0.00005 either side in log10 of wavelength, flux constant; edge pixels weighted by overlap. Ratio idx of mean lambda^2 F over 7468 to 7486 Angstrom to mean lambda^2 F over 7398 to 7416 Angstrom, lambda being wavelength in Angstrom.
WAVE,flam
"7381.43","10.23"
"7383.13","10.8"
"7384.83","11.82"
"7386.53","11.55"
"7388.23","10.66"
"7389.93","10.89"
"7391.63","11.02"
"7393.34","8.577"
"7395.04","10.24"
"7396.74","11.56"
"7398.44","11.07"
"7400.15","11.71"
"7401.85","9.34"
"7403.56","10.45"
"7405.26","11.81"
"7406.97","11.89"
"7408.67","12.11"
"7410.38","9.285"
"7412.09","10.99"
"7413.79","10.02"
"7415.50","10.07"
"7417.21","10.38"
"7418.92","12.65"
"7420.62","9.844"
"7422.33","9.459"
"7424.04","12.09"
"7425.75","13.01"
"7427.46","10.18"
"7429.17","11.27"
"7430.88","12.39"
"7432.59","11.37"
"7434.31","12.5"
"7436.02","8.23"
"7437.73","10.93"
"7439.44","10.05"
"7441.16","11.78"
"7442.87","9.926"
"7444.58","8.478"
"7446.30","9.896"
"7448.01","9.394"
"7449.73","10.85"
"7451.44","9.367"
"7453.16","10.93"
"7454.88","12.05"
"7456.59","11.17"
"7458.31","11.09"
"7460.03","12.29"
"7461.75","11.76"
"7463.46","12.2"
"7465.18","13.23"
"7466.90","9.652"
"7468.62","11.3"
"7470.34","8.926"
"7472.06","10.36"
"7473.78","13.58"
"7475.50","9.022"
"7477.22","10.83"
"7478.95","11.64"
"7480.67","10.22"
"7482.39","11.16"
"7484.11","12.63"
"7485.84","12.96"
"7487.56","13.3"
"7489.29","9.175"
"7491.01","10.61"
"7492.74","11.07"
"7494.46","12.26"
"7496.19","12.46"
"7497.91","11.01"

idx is 1.04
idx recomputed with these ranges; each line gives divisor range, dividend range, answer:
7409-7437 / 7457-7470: 1.07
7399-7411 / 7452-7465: 1.08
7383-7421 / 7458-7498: 1.07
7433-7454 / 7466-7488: 1.10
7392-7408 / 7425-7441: 1.04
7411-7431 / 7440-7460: 0.97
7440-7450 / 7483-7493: 1.18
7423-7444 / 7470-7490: 1.02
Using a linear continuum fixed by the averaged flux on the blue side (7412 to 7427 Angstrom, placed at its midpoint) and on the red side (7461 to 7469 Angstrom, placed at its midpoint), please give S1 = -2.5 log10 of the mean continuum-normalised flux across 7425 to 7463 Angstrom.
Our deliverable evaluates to 0.04 mag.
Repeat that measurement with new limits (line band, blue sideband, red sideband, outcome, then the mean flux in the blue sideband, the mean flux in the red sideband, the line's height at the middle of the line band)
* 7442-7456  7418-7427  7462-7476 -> 0.11 mag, 11.4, 11.1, 11.2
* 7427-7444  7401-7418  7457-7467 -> 0.04 mag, 10.6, 11.8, 11.2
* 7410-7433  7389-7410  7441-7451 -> -0.06 mag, 10.9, 9.91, 10.4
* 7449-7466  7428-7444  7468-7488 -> -0.04 mag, 10.9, 11.3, 11.1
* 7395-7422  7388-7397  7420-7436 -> -0.01 mag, 10.4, 11.2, 10.8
